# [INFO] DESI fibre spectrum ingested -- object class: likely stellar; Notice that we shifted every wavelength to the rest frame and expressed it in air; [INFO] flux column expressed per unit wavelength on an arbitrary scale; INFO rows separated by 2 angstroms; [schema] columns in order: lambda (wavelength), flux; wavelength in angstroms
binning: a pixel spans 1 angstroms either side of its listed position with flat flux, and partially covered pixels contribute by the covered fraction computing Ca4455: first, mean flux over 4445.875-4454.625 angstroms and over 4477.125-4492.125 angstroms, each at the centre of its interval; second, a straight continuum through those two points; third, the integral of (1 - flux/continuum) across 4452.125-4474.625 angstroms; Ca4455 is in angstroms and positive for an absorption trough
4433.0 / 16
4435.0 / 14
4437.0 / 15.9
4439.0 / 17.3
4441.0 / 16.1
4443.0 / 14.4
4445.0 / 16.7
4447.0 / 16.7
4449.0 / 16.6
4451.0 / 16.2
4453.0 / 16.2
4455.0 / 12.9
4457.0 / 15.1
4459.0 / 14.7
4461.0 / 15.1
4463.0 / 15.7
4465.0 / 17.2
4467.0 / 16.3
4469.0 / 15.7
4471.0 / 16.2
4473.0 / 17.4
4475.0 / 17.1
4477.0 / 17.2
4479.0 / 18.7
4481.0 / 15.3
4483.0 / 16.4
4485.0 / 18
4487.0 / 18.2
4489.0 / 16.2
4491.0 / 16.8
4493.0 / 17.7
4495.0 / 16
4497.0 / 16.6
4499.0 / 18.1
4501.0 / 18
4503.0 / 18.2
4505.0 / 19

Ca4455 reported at 1.1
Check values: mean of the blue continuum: 16.2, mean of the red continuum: 17.1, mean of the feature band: 15.7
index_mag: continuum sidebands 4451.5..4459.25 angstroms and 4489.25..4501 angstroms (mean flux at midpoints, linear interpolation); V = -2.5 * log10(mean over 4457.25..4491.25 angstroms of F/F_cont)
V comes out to -0.04 mag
